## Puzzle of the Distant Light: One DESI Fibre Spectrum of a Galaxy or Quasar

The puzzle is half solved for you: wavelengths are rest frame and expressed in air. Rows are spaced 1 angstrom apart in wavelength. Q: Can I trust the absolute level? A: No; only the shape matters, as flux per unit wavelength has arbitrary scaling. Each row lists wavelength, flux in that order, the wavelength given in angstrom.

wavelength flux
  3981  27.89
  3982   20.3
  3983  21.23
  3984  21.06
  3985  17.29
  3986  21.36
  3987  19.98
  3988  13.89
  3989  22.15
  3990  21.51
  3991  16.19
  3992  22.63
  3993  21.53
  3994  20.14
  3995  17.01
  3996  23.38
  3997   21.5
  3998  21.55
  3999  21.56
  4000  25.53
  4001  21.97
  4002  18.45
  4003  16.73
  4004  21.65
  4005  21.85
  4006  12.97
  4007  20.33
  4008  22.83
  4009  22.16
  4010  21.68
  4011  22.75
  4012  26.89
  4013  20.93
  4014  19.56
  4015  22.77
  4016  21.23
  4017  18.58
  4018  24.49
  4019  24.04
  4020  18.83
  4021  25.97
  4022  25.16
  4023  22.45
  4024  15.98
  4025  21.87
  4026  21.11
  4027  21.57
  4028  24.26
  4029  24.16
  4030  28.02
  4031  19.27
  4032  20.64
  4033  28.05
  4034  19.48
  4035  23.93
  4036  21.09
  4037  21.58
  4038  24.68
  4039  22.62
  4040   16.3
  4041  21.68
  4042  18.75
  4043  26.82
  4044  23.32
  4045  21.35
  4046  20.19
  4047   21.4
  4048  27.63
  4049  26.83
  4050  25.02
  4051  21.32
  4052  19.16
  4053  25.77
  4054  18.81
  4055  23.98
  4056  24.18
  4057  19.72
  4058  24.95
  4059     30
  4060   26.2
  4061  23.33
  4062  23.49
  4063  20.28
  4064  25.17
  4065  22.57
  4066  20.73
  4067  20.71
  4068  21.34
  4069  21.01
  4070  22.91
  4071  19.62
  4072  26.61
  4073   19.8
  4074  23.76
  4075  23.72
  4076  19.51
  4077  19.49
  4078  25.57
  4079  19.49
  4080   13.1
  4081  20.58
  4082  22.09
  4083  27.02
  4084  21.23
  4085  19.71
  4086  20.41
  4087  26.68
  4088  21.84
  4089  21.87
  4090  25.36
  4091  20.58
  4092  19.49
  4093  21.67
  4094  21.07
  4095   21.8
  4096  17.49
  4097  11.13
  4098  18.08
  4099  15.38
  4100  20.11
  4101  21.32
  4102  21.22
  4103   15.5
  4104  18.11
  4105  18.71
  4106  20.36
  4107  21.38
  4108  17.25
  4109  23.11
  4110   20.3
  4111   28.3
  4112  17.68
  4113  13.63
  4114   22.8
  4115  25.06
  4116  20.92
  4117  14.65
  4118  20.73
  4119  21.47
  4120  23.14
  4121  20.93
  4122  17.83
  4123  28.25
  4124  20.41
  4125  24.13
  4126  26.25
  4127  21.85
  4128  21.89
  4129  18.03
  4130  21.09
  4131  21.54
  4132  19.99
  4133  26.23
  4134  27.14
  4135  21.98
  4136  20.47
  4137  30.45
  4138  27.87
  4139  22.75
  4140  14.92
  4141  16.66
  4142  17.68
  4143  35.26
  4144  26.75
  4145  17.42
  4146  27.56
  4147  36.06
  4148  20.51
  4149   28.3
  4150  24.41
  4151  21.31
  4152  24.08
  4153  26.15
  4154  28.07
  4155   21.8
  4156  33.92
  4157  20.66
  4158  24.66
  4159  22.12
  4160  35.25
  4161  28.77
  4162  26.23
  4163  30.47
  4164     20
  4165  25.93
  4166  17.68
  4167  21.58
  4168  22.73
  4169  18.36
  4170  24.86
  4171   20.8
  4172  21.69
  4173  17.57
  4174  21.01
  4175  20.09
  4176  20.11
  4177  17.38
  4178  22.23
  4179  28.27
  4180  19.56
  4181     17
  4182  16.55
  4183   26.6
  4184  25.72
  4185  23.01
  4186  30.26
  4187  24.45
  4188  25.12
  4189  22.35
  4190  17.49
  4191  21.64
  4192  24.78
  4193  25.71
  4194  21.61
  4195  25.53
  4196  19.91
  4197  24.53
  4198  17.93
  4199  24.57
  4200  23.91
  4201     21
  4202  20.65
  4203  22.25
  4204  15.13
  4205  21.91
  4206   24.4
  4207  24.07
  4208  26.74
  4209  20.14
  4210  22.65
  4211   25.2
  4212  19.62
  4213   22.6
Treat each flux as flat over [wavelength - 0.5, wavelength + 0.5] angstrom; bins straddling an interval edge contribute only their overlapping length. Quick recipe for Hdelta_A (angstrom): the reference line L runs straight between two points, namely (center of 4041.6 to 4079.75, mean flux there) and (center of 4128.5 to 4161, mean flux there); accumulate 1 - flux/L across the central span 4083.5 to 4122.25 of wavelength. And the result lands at 5.5 angstrom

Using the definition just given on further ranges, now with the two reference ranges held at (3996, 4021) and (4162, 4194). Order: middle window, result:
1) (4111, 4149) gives -1.0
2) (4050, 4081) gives -0.7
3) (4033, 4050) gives -0.8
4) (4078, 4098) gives 1.0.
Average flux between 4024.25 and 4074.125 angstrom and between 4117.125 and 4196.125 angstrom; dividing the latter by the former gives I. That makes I 1.03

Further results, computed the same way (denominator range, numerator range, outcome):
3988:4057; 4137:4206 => 1.07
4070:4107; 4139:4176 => 1.16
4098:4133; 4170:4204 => 1.07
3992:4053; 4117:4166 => 1.09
